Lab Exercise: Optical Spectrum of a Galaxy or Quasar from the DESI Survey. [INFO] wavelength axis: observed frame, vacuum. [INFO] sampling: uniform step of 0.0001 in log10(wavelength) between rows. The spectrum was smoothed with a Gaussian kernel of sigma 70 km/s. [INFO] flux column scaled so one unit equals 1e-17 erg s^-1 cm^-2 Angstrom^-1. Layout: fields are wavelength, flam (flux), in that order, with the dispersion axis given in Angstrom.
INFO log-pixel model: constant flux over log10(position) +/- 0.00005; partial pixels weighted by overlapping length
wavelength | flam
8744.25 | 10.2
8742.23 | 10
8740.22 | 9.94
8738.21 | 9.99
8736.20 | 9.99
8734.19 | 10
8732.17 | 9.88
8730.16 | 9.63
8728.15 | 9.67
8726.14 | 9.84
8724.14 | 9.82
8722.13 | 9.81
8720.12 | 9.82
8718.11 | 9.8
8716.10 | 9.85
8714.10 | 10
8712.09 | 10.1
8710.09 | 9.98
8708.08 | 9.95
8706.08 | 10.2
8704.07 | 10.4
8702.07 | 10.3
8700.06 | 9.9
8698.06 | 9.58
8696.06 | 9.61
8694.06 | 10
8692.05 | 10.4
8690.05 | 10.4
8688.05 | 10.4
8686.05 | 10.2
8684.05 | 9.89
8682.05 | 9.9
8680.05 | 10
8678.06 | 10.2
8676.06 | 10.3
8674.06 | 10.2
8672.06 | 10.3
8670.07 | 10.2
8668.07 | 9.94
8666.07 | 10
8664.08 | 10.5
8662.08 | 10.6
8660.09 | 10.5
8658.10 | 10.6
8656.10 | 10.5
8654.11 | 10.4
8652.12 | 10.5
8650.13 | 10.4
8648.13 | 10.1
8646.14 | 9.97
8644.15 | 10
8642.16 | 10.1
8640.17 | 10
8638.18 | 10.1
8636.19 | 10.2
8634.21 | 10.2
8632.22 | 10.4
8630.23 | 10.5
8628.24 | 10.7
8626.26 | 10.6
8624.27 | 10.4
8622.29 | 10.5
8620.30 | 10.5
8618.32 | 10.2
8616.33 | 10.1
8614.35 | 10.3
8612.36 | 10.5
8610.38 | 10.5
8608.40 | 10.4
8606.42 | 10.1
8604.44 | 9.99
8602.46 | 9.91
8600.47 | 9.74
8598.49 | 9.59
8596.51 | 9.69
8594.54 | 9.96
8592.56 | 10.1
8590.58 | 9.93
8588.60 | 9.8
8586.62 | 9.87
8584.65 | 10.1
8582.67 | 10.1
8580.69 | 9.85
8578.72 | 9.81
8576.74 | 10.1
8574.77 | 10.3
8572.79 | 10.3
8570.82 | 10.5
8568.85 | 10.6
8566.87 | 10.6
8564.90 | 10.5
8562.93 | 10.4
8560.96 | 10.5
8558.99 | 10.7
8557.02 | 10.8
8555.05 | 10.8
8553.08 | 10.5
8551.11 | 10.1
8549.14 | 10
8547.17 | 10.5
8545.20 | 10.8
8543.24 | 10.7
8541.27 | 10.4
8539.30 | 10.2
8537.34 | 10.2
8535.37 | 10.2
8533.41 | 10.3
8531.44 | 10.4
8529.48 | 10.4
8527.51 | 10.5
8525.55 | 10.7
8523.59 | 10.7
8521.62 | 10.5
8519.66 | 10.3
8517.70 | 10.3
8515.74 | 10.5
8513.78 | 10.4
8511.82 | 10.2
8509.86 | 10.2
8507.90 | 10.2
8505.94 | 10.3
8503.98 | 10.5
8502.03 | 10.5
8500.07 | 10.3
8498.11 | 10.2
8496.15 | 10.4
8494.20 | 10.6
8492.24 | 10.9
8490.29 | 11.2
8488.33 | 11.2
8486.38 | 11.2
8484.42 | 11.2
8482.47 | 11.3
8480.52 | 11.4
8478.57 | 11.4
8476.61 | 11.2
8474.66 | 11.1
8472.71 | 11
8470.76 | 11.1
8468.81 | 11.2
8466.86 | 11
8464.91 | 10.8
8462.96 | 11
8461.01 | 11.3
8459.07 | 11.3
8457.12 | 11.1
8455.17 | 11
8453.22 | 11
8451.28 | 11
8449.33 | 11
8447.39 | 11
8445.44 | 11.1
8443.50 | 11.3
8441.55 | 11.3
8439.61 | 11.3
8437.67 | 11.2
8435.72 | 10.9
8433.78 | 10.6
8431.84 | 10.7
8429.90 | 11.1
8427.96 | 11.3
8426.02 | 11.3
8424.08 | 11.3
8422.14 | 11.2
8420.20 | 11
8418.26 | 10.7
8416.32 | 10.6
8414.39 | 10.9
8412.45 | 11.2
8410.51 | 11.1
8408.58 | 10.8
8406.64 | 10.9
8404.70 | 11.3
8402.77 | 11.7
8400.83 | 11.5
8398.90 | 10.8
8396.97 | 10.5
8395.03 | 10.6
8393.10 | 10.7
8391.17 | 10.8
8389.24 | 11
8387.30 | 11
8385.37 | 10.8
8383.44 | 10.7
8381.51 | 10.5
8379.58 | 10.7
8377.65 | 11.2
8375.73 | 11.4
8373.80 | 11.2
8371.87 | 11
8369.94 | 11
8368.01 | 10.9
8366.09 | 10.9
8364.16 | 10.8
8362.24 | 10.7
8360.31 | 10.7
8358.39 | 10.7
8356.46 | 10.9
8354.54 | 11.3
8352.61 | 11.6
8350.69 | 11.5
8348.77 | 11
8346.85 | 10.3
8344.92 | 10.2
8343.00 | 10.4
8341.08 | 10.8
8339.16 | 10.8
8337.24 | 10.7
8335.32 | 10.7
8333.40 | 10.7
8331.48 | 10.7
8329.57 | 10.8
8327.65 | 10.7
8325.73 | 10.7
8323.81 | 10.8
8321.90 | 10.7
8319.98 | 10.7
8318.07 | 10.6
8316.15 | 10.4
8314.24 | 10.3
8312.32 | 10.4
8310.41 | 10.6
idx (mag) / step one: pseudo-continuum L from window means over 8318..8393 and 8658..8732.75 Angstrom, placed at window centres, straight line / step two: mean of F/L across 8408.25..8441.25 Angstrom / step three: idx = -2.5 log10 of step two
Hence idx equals -0.03 mag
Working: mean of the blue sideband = 10.8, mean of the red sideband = 10.1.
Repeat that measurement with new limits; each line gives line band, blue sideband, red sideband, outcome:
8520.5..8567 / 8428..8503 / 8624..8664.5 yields 0.03 mag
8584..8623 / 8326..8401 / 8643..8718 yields 0.03 mag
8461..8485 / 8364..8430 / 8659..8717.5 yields -0.04 mag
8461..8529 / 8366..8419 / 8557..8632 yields -0.02 mag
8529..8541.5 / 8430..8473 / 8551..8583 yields 0.03 mag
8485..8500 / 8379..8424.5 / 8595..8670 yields -0.01 mag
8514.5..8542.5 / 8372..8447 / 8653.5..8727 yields 0.02 mag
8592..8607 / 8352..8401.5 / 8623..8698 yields 0.05 mag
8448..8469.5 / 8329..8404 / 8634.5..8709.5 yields -0.04 mag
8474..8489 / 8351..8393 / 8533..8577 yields -0.06 mag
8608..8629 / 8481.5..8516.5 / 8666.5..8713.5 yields -0.01 mag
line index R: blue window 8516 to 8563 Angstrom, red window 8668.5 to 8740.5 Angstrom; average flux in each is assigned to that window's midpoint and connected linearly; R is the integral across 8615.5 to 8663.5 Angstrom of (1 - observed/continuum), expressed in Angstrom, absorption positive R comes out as -0.71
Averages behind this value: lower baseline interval 10.5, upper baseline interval 10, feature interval 10.3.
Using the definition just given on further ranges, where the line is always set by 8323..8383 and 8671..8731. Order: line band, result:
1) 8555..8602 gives 0.6 Angstrom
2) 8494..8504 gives 0.1 Angstrom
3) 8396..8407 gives -0.4 Angstrom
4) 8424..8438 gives -0.5 Angstrom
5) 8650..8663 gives -0.5 Angstrom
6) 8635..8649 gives 0.1 Angstrom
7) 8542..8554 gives -0.1 Angstrom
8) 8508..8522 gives 0.2 Angstrom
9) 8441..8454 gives -0.6 Angstrom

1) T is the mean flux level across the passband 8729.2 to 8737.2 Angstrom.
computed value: 9.87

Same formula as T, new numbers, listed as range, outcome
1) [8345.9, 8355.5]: 11.1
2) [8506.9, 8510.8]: 10.2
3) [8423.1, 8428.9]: 11.3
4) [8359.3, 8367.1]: 10.8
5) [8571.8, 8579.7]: 10.1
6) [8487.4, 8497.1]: 10.9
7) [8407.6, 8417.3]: 10.9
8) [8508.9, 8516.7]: 10.3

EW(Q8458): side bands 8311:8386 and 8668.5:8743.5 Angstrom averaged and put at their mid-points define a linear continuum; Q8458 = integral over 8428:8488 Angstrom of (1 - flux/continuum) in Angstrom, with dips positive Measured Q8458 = -3.2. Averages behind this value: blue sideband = 10.8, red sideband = 10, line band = 11.1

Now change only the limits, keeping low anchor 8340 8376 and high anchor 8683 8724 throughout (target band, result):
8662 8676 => -0.2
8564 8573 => -0.1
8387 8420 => -0.5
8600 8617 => 0.1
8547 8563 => -0.1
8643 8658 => -0.2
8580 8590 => 0.4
